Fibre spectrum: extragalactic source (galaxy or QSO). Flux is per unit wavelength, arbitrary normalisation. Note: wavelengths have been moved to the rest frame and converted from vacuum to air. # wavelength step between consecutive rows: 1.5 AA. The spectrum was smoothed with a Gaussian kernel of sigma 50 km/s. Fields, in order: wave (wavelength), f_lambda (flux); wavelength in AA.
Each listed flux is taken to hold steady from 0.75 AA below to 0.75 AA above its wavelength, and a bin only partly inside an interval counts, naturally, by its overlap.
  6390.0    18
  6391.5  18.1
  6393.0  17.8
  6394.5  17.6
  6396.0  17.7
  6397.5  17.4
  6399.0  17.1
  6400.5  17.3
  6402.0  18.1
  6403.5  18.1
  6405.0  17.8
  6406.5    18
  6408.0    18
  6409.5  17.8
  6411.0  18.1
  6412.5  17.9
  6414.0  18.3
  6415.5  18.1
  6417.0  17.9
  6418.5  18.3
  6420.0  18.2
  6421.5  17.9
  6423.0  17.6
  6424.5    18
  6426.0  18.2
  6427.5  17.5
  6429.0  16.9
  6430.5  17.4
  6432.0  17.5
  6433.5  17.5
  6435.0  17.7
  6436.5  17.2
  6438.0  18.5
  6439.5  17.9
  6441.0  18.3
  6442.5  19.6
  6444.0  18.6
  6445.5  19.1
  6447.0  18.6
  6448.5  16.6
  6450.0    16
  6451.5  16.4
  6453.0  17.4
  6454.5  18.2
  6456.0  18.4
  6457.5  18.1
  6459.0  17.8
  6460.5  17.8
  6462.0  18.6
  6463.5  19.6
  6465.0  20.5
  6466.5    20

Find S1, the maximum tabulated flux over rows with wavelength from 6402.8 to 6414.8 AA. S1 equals 18.3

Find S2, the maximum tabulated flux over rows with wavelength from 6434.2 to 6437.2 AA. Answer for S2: 17.7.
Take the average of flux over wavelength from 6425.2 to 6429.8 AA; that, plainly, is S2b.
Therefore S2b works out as 17.5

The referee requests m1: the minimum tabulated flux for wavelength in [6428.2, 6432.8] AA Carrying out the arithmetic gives 16.9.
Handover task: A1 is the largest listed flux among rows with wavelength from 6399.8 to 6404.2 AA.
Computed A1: 18.1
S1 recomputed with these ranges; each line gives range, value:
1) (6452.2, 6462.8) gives 18.6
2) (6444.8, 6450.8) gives 19.1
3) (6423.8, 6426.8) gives 18.2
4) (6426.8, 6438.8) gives 18.5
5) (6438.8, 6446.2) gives 19.6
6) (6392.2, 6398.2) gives 17.8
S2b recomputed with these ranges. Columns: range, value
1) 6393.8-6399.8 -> 17.4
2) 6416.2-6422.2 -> 18.1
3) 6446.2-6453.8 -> 17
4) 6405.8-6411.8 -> 18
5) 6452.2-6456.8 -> 18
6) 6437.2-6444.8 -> 18.6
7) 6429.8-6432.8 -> 17.5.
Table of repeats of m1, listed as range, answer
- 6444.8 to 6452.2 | 16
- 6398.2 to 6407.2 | 17.1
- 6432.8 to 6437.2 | 17.2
